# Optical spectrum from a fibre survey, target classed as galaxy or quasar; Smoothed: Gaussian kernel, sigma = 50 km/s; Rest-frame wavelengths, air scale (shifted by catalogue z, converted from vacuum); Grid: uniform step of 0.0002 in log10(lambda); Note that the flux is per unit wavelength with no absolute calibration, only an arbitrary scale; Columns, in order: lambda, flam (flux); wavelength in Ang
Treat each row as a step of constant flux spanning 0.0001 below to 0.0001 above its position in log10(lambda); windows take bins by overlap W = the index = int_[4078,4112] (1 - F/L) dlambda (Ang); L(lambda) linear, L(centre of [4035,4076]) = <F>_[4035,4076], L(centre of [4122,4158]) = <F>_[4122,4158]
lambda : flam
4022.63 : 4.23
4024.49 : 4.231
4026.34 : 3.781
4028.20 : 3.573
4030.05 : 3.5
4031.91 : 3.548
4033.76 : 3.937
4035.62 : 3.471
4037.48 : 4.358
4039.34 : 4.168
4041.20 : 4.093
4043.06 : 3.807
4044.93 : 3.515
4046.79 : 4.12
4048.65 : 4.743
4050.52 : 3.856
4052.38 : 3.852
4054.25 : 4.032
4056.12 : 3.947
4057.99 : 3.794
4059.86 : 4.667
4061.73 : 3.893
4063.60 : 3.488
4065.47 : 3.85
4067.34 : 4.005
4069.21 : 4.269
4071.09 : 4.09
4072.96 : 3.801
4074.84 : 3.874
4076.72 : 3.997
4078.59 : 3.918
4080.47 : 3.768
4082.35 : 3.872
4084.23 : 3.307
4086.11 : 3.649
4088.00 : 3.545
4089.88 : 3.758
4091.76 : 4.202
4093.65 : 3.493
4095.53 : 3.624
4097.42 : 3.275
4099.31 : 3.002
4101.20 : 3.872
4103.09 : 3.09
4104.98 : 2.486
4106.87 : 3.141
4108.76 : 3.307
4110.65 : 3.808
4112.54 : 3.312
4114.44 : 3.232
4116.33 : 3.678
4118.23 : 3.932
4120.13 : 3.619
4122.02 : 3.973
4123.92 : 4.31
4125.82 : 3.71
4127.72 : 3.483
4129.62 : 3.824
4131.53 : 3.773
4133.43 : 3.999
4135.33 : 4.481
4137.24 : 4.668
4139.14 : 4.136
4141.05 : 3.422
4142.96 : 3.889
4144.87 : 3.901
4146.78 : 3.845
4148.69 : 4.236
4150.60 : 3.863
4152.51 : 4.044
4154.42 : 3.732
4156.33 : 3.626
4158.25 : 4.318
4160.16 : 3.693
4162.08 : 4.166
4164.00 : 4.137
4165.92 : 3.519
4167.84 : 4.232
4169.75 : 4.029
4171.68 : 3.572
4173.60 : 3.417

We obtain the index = 4.0 Ang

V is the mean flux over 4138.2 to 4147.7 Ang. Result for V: 3.83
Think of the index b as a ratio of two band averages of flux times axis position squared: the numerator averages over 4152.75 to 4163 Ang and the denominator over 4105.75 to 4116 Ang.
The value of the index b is 1.2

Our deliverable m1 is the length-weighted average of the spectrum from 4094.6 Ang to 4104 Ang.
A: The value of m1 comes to 3.37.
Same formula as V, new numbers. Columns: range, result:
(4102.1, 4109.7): 3.01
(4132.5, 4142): 4.14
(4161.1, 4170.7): 4.02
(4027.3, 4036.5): 3.61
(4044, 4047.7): 3.82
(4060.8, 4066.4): 3.75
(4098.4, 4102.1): 3.43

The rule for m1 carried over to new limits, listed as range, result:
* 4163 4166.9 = 3.83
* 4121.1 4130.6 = 3.86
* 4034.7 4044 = 3.98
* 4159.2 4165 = 3.99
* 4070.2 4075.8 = 3.92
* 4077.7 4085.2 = 3.71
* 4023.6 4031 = 3.77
